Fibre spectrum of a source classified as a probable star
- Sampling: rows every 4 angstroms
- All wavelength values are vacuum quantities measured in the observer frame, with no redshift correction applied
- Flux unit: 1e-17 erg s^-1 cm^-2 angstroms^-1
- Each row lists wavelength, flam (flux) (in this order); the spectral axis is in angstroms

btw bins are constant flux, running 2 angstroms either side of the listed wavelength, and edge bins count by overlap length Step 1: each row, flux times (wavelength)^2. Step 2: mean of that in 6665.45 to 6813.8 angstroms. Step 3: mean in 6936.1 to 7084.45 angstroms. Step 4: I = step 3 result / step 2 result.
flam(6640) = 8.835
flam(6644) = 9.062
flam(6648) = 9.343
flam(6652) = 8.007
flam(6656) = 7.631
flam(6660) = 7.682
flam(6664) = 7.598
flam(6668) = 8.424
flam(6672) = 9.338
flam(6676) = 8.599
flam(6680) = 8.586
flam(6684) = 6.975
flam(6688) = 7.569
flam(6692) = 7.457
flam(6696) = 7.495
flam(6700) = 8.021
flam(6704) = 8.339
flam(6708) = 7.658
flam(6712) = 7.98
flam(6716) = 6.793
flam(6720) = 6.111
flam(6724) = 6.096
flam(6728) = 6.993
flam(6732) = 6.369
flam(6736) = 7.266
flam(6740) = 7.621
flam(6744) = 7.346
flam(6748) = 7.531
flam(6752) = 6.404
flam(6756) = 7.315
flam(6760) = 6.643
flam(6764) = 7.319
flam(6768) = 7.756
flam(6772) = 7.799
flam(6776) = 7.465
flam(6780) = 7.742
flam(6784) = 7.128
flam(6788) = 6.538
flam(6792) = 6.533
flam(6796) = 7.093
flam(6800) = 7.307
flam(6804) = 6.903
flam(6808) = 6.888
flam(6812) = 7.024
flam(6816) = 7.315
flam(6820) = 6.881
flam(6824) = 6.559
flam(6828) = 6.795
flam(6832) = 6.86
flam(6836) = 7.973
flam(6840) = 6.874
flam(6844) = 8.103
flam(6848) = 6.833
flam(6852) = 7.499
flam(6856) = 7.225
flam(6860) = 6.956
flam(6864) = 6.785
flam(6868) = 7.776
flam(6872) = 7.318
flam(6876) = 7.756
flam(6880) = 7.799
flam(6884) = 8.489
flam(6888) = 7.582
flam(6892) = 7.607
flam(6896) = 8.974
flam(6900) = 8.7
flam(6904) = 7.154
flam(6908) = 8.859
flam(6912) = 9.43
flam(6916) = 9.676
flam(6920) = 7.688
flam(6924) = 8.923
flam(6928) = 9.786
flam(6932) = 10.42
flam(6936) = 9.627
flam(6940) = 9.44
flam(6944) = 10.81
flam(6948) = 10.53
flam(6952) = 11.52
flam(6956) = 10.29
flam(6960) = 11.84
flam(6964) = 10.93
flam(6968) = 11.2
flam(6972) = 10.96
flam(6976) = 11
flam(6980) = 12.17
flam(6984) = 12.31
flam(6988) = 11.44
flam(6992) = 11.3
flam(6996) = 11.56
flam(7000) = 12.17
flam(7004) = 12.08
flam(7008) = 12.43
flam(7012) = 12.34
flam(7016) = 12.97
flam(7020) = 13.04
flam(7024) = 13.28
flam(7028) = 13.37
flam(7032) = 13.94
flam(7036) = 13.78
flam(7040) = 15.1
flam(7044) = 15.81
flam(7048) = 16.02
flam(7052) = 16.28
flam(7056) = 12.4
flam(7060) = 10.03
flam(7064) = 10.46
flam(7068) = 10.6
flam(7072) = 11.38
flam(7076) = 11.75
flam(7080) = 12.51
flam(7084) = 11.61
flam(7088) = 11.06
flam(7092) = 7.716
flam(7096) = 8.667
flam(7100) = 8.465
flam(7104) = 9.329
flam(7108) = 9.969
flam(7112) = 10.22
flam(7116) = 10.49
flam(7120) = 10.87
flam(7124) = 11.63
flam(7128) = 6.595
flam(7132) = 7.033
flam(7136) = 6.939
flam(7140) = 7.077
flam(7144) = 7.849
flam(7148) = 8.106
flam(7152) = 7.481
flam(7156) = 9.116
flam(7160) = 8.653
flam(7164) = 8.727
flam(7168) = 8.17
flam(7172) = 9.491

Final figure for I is 1.79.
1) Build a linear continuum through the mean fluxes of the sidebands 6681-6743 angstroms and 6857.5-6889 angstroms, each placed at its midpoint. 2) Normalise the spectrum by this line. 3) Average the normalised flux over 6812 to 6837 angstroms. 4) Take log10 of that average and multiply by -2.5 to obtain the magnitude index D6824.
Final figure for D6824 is 0.07 mag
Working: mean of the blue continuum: 7.27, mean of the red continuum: 7.55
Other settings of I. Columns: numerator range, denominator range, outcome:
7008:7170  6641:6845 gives 1.60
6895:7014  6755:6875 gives 1.53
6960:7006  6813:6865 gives 1.69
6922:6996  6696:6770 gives 1.61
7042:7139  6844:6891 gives 1.52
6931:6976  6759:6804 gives 1.56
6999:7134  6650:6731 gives 1.69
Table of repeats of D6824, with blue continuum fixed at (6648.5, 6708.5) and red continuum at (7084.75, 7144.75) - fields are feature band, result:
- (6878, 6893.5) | 0.08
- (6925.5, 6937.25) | -0.16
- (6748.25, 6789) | 0.14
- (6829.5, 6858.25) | 0.15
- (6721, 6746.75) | 0.17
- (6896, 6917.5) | -0.03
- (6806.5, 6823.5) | 0.19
